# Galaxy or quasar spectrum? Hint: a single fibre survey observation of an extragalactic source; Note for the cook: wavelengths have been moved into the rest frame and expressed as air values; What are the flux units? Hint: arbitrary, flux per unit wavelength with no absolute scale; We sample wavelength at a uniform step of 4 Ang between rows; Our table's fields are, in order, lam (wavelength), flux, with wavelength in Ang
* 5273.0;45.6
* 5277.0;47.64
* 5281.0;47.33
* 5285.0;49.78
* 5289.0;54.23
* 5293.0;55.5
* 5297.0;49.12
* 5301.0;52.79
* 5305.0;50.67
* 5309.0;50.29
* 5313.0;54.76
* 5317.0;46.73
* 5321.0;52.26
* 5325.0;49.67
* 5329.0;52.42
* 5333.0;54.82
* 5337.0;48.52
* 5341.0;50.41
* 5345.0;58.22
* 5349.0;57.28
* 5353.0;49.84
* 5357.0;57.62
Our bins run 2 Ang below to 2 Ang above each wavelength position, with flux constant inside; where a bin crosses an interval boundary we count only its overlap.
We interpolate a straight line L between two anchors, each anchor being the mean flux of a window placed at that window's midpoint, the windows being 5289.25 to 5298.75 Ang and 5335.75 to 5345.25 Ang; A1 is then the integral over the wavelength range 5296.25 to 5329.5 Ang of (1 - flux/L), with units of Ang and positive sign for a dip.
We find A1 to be 0.84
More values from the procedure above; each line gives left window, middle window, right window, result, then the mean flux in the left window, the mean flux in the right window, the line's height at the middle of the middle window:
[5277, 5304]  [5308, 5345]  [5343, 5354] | 1.6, 51.1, 55.6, 53.9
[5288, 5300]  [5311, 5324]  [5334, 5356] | 0.5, 52.8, 53.2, 53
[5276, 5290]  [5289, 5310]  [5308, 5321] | -0.7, 49.6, 50.9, 50.3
